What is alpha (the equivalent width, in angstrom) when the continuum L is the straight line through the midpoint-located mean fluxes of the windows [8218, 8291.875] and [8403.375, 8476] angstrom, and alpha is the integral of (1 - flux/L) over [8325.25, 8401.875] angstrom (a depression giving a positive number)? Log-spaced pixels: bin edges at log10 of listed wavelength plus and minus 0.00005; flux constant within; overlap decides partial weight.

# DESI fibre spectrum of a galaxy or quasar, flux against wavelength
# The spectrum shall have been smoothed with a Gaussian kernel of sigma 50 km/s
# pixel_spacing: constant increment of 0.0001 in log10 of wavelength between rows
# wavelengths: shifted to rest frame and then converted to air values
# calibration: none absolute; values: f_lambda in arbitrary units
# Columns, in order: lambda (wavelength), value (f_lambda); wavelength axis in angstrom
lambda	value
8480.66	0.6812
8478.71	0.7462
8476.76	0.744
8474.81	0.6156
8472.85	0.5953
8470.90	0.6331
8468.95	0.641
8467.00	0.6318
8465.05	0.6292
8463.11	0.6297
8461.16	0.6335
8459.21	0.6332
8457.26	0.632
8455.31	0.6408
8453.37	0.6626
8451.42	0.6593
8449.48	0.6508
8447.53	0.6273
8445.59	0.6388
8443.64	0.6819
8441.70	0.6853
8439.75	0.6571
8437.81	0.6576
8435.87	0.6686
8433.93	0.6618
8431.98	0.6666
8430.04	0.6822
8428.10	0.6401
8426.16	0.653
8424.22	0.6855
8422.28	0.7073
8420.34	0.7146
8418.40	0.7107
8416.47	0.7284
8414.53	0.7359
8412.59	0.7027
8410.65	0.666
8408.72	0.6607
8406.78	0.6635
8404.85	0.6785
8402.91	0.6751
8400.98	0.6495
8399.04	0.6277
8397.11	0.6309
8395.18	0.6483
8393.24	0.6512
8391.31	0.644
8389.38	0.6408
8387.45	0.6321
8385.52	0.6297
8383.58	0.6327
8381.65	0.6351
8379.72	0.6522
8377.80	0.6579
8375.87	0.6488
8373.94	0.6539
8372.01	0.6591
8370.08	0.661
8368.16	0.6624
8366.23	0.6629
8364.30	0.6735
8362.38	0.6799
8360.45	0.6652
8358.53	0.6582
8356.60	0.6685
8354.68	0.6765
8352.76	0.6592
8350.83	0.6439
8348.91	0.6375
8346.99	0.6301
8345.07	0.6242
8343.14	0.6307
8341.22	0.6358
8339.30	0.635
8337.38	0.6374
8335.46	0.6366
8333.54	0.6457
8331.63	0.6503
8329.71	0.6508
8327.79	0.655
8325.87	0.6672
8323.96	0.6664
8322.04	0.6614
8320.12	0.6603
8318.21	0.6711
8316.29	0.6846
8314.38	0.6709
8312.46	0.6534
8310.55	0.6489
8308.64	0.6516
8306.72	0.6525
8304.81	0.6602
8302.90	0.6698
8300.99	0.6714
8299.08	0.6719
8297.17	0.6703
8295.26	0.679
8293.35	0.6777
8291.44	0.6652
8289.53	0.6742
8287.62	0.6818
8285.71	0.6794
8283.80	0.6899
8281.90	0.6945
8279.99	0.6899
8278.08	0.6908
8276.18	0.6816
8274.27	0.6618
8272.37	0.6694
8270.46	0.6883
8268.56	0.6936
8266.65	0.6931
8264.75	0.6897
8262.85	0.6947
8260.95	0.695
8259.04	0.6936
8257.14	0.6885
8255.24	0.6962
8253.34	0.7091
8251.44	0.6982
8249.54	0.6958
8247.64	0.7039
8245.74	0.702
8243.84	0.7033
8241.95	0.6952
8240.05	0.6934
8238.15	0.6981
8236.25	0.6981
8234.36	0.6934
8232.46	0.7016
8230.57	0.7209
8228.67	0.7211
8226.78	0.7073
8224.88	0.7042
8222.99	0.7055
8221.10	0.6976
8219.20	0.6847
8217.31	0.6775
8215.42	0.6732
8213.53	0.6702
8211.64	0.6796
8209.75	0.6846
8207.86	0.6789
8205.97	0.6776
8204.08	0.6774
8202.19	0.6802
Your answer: 3.0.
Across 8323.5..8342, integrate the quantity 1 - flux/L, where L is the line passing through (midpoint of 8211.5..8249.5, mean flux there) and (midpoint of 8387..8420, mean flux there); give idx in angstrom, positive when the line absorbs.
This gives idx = 0.9 angstrom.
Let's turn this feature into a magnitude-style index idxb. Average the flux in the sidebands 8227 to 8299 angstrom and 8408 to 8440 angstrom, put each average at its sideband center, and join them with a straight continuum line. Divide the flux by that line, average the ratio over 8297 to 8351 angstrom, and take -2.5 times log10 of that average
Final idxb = 0.06 mag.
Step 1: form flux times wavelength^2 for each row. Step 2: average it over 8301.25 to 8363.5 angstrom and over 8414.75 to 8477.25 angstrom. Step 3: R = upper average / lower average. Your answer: 1.04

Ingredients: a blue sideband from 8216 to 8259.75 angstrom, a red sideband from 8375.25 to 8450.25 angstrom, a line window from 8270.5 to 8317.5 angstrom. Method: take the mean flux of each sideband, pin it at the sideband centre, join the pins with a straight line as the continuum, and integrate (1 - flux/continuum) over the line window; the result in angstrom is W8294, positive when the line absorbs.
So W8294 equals 1.0 angstrom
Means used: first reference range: 0.699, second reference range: 0.664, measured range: 0.673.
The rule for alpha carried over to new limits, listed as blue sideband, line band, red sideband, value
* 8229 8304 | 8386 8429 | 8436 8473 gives -0.9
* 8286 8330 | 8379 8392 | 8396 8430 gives 0.7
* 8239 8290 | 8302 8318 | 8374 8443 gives 0.5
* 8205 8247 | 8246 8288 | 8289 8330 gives -0.6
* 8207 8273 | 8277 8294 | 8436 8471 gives 0.0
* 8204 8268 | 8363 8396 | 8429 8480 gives 0.9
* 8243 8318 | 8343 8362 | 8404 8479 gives 0.6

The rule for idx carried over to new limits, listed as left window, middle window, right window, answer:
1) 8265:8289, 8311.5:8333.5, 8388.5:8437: 0.58 angstrom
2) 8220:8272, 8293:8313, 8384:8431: 0.70 angstrom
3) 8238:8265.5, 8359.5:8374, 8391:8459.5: 0.25 angstrom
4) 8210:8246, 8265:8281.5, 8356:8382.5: 0.01 angstrom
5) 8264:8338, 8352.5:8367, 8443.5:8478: -0.19 angstrom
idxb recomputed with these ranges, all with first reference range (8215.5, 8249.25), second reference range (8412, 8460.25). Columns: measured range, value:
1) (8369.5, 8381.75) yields 0.04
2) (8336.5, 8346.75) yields 0.09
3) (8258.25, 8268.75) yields 0.00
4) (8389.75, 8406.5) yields 0.04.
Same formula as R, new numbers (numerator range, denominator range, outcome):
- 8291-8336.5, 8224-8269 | 0.96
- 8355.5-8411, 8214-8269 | 0.97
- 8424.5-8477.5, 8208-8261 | 0.98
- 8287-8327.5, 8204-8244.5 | 0.98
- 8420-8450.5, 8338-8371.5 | 1.04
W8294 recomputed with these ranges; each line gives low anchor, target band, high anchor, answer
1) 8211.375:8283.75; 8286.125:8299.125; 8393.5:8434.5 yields 0.3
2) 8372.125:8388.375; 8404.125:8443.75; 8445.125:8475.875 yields -2.6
